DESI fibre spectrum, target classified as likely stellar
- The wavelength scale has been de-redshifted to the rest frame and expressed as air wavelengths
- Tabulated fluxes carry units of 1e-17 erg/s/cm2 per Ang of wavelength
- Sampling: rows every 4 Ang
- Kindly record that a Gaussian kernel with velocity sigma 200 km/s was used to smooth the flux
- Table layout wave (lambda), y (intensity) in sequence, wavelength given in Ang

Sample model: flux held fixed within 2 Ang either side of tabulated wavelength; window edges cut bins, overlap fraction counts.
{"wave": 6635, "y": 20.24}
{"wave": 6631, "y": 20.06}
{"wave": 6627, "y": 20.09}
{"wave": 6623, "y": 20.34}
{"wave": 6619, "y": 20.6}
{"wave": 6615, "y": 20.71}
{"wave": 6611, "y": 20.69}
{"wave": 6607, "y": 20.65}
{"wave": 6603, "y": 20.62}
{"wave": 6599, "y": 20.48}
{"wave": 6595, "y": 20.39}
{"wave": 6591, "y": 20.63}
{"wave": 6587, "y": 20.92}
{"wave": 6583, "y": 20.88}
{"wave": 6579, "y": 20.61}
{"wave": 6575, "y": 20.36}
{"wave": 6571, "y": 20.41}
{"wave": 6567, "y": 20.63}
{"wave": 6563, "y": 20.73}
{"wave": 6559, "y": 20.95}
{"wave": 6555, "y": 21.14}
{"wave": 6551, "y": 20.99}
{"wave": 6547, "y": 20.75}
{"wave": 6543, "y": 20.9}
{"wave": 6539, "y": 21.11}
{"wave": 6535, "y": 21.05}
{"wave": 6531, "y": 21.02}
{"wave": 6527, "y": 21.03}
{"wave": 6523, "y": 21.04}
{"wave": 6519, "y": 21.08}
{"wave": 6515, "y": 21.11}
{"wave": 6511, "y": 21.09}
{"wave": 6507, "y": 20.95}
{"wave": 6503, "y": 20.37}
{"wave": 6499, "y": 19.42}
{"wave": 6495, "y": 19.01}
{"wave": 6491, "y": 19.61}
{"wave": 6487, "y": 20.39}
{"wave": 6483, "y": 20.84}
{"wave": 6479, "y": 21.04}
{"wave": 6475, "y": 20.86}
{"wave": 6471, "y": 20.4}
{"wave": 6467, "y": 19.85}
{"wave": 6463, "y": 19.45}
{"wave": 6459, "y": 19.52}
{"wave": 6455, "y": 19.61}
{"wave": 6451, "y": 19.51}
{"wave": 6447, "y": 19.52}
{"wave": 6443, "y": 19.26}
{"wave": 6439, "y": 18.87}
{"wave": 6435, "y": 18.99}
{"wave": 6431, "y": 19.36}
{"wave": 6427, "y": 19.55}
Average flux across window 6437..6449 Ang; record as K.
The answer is 19.2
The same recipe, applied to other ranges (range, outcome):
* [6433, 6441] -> 18.9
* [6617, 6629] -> 20.3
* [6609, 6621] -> 20.7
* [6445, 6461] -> 19.5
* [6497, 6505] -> 19.9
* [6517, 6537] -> 21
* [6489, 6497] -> 19.3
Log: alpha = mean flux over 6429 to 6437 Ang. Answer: 19.2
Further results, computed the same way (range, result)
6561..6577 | 20.5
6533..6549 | 21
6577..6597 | 20.7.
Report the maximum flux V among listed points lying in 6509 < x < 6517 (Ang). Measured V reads 21.11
